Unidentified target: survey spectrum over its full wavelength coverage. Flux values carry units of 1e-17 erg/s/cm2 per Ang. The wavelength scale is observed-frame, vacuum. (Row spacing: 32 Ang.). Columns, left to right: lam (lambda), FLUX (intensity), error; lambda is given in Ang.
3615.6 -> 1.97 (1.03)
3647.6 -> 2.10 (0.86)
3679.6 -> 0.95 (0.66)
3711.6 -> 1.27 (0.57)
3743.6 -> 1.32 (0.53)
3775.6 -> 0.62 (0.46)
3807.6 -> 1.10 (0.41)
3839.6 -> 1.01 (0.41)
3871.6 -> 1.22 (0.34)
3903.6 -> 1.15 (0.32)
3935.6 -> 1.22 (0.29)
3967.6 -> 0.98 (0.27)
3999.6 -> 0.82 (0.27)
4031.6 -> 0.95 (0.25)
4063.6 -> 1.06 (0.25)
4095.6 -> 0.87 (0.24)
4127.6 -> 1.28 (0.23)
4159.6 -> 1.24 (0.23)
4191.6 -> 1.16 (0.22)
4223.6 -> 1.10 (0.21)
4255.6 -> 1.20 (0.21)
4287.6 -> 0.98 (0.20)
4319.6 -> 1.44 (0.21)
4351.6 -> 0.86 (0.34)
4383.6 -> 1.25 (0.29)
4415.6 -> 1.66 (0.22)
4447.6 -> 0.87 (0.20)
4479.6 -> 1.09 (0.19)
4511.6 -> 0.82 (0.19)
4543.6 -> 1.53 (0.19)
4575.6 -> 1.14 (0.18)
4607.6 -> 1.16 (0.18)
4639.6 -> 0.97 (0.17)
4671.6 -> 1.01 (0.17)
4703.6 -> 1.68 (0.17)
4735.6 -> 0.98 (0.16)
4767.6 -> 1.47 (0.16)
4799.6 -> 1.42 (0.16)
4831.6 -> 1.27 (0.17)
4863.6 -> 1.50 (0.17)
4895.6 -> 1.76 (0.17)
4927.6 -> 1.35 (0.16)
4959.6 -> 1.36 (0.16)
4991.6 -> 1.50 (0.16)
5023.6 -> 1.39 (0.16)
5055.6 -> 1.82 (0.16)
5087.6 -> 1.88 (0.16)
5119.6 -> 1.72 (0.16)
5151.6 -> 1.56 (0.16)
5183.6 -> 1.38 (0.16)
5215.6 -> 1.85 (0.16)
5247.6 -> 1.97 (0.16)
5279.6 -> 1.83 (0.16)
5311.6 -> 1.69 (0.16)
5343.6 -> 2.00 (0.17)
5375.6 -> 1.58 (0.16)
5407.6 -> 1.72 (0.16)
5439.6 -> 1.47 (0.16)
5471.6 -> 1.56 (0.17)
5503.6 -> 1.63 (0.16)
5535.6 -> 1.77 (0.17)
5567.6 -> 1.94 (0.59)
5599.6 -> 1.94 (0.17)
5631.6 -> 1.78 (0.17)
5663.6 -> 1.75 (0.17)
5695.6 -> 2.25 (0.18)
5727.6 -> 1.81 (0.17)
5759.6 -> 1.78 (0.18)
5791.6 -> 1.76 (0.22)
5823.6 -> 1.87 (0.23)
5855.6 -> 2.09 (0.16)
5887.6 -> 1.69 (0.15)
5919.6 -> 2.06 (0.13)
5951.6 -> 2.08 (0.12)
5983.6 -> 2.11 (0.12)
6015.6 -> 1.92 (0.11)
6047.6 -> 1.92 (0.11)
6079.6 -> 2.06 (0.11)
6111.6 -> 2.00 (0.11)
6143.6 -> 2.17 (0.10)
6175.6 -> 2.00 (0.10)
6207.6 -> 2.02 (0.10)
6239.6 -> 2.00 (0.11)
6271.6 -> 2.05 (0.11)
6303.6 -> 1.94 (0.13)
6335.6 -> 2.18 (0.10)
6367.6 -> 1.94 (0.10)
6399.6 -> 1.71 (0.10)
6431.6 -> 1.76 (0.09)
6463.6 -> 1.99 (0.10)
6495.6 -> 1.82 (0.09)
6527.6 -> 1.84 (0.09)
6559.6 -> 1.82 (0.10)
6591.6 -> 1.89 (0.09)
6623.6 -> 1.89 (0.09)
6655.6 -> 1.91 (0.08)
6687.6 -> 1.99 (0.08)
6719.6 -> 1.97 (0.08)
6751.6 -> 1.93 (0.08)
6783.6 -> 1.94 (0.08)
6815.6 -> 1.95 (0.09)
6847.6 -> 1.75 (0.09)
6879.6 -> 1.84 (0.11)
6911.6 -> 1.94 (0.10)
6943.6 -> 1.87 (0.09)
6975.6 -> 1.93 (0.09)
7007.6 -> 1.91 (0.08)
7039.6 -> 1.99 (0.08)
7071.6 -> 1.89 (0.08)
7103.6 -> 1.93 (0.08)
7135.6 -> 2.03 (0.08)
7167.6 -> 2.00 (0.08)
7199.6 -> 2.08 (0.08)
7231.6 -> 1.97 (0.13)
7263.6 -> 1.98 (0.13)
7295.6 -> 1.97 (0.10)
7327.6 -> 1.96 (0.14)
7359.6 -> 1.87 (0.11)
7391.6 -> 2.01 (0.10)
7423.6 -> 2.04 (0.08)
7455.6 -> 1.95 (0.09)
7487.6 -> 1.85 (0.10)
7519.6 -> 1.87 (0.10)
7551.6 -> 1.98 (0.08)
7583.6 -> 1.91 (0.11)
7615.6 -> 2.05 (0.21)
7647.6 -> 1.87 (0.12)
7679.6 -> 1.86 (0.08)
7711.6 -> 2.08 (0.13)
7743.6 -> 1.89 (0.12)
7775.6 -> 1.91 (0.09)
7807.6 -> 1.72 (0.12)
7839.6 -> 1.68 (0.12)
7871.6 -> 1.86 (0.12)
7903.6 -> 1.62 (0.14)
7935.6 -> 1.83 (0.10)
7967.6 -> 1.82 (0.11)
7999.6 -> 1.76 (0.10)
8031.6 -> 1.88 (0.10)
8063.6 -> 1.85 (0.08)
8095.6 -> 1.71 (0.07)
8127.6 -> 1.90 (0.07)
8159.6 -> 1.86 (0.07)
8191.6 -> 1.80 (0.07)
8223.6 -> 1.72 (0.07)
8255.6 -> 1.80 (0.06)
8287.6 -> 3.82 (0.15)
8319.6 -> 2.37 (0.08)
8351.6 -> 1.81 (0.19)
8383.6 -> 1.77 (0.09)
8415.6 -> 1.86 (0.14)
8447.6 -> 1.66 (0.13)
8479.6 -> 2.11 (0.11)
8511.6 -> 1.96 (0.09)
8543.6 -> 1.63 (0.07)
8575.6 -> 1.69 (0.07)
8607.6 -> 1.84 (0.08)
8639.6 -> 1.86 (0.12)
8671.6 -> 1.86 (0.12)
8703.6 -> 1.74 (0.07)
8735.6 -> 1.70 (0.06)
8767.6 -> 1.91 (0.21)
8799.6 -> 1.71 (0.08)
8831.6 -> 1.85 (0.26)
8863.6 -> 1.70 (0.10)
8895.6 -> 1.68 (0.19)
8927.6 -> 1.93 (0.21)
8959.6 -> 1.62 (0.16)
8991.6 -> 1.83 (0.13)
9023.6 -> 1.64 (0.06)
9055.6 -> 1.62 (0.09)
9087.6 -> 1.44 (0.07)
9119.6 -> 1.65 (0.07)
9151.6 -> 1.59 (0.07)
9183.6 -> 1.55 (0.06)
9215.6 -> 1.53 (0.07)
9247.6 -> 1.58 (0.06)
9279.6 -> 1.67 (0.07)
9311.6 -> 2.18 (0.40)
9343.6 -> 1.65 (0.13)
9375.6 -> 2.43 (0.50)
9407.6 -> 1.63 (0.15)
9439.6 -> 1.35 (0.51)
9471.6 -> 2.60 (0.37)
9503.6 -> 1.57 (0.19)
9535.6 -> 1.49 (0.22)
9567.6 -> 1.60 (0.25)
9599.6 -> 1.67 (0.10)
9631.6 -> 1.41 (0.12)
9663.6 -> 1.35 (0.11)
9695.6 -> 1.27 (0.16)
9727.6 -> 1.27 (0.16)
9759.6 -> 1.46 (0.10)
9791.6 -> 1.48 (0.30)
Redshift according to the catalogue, 0.26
